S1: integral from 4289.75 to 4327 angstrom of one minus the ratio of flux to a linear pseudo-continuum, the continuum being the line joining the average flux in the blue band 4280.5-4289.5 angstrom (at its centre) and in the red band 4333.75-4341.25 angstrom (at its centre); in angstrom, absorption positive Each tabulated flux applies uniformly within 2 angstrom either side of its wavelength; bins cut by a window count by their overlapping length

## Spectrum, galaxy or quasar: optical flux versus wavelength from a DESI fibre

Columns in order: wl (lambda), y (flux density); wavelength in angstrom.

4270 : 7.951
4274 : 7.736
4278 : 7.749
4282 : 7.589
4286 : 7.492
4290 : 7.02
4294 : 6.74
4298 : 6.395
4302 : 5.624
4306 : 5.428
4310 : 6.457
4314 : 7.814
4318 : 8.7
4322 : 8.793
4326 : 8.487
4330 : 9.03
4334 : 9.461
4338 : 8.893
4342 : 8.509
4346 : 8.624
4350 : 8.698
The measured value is 4.8 angstrom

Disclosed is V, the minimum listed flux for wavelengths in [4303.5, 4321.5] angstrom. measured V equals 5.428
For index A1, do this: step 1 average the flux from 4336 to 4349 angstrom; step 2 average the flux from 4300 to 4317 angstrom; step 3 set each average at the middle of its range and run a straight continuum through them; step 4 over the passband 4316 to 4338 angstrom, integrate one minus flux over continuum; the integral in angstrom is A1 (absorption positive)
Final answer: -3.5 angstrom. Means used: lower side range 6.47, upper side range 8.68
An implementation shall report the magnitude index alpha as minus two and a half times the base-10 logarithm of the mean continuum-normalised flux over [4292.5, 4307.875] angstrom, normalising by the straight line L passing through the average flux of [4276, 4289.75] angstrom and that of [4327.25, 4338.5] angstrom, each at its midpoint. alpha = 0.32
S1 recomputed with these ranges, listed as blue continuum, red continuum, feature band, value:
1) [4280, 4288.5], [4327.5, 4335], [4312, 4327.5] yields 0.56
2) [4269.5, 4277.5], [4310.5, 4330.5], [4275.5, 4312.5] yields 5.93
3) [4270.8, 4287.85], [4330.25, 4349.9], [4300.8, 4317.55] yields 3.42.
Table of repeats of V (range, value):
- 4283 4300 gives 6.395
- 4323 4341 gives 8.487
